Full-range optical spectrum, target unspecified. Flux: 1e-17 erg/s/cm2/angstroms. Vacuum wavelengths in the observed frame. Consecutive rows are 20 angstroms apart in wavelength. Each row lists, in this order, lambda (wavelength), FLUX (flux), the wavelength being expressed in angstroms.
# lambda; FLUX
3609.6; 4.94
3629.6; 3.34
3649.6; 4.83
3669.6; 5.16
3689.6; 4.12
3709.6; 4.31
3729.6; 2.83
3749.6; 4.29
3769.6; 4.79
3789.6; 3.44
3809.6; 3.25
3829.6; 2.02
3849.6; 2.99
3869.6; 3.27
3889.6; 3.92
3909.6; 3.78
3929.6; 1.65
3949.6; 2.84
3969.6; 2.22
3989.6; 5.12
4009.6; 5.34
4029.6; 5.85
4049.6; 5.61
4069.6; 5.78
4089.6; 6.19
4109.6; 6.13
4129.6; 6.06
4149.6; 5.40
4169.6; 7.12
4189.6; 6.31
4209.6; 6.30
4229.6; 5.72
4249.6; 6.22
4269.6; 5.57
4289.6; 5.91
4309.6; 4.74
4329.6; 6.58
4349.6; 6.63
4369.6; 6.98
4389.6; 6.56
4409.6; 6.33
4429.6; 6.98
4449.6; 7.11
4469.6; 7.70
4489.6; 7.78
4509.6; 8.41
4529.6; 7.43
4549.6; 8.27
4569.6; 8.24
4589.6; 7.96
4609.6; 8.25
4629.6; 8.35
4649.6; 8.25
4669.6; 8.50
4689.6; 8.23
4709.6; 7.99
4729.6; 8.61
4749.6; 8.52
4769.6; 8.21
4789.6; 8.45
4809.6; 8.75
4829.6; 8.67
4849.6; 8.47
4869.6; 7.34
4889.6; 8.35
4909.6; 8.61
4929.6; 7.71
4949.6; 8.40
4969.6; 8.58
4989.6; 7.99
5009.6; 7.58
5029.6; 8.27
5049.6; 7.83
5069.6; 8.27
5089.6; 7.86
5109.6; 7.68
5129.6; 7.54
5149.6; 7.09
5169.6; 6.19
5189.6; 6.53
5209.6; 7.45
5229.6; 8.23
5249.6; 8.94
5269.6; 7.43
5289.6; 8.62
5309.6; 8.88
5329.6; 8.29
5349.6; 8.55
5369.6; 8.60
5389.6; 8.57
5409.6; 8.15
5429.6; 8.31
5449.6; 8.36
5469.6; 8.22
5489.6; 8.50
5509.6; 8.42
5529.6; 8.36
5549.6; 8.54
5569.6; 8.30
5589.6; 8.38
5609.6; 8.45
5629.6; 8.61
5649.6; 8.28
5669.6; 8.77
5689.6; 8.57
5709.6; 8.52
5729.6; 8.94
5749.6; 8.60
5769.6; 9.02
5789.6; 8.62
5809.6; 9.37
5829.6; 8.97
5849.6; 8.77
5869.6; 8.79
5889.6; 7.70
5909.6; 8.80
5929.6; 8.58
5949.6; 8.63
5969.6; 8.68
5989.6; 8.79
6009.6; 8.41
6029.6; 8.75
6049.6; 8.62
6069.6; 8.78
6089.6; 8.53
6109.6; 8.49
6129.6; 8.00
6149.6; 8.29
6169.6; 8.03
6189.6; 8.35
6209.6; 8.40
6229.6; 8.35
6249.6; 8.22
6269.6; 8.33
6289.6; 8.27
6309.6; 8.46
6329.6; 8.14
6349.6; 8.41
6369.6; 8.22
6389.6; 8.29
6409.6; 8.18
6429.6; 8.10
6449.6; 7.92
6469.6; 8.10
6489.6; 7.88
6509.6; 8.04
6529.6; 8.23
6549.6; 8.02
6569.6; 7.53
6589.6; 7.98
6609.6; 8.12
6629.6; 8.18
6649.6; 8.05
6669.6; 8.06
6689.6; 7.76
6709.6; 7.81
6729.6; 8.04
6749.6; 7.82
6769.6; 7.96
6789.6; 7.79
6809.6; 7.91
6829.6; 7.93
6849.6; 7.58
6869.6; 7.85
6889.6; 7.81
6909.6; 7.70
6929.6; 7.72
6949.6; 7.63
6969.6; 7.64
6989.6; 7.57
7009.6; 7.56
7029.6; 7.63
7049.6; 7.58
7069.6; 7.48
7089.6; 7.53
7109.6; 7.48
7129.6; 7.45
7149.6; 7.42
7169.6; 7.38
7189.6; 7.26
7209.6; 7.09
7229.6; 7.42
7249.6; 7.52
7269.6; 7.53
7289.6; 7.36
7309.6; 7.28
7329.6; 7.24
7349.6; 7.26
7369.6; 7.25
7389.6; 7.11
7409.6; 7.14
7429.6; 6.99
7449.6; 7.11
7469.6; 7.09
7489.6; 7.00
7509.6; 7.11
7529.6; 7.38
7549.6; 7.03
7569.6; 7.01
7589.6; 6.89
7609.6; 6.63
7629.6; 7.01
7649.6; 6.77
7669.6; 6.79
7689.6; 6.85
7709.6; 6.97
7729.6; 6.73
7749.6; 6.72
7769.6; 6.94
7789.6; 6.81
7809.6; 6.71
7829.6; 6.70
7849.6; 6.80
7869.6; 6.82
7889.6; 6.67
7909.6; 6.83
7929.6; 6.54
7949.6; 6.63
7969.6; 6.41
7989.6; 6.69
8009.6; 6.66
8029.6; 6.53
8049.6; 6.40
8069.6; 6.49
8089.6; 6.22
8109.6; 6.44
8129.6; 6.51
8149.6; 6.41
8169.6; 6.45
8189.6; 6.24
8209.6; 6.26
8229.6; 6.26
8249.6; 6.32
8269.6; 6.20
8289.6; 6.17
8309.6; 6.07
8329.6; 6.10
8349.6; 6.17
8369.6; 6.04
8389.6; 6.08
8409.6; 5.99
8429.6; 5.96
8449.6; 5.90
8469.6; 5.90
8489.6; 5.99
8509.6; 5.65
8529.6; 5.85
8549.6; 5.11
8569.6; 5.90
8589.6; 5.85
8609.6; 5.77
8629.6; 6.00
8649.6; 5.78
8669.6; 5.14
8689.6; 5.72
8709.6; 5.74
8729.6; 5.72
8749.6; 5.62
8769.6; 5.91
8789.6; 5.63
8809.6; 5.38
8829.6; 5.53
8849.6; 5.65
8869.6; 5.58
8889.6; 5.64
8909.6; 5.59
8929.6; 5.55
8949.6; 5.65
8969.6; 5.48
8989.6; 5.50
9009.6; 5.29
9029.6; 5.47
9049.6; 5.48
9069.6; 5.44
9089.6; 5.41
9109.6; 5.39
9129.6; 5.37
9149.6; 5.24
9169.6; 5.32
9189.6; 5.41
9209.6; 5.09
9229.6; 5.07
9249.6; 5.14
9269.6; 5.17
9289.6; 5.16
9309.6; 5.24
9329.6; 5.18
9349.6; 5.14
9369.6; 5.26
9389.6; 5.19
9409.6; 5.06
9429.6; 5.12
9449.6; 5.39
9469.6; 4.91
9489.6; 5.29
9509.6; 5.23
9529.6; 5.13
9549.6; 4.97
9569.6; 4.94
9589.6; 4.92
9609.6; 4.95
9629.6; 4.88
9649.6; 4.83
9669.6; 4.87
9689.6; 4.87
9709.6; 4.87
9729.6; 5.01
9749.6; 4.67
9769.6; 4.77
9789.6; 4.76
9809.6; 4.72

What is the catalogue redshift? 0.000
